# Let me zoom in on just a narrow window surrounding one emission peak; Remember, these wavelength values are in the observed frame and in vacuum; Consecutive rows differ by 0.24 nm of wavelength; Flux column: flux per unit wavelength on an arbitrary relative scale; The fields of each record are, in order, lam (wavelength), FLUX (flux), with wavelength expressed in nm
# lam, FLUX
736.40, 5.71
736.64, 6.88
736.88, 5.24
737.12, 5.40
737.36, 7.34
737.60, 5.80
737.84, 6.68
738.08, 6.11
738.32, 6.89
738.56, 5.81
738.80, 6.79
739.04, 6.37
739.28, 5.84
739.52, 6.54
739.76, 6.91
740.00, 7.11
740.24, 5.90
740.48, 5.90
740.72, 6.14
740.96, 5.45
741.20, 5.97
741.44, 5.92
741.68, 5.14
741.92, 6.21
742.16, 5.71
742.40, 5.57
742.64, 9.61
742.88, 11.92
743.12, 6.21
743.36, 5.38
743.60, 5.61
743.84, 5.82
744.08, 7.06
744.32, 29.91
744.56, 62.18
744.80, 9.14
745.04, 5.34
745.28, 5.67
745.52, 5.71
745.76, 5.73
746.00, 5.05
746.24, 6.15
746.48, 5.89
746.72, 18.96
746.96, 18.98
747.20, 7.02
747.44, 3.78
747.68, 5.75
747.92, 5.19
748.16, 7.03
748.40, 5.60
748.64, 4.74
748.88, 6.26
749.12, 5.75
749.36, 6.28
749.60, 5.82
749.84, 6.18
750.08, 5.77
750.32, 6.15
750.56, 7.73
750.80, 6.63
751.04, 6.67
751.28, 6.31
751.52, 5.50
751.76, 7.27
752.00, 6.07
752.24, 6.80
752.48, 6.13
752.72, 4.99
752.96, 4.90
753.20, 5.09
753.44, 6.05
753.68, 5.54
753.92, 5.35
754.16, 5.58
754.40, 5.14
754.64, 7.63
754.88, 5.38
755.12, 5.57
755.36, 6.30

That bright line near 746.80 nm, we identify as [N II]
